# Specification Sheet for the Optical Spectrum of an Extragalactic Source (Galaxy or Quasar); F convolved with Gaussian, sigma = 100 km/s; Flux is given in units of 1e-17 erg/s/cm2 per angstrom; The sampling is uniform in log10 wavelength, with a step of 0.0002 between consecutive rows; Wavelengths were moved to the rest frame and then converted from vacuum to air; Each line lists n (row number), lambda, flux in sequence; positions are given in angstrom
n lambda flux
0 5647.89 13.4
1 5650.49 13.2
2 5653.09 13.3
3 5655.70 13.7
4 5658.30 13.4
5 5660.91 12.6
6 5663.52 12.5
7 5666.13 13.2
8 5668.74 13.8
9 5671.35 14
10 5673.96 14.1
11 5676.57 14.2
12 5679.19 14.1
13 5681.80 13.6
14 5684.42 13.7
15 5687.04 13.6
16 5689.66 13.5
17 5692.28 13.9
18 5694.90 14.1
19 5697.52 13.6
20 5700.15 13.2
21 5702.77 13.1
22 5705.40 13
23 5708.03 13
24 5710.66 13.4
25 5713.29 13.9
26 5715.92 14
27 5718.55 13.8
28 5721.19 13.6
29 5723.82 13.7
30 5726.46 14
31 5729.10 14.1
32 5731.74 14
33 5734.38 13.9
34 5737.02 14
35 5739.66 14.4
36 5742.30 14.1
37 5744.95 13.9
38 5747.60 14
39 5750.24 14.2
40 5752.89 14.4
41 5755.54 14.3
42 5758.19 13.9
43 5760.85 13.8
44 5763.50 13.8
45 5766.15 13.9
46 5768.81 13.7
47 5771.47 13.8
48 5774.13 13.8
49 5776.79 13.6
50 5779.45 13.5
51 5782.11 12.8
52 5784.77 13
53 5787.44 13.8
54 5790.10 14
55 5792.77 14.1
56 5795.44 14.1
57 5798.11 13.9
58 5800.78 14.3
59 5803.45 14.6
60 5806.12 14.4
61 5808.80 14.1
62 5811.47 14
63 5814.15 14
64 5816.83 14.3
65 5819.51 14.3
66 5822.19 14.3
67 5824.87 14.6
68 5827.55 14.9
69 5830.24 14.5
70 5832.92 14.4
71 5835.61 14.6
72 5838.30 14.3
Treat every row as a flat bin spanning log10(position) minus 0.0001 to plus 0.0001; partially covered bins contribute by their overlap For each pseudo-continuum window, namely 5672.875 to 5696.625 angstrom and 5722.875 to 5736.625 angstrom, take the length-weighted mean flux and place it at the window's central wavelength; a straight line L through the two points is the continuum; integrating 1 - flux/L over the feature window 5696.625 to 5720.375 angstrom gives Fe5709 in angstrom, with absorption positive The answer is 0.79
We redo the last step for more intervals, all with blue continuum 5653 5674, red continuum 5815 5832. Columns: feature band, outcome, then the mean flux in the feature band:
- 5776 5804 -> 0.92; 13.8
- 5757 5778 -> 0.44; 13.8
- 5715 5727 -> -0.04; 13.8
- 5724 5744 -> -0.29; 14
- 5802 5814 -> 0.10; 14.3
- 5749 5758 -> -0.17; 14.3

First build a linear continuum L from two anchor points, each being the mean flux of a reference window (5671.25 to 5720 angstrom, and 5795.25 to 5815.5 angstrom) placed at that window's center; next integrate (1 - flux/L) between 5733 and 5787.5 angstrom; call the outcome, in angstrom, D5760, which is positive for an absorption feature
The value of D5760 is 0.5 angstrom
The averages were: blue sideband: 13.7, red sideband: 14.2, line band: 13.8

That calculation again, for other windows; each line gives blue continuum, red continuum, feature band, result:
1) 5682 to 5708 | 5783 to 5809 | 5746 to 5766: -0.35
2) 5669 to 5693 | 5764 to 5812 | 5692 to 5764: 0.15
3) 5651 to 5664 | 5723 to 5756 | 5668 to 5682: -0.70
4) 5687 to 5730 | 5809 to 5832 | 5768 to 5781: 0.36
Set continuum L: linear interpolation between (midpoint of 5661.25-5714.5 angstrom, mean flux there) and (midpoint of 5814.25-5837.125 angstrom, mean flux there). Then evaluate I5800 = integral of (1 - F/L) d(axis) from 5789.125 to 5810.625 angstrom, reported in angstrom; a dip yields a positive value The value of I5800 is 0.2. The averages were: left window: 13.6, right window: 14.5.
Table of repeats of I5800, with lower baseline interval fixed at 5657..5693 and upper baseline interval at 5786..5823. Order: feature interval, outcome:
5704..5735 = 0.19 angstrom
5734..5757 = -0.42 angstrom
